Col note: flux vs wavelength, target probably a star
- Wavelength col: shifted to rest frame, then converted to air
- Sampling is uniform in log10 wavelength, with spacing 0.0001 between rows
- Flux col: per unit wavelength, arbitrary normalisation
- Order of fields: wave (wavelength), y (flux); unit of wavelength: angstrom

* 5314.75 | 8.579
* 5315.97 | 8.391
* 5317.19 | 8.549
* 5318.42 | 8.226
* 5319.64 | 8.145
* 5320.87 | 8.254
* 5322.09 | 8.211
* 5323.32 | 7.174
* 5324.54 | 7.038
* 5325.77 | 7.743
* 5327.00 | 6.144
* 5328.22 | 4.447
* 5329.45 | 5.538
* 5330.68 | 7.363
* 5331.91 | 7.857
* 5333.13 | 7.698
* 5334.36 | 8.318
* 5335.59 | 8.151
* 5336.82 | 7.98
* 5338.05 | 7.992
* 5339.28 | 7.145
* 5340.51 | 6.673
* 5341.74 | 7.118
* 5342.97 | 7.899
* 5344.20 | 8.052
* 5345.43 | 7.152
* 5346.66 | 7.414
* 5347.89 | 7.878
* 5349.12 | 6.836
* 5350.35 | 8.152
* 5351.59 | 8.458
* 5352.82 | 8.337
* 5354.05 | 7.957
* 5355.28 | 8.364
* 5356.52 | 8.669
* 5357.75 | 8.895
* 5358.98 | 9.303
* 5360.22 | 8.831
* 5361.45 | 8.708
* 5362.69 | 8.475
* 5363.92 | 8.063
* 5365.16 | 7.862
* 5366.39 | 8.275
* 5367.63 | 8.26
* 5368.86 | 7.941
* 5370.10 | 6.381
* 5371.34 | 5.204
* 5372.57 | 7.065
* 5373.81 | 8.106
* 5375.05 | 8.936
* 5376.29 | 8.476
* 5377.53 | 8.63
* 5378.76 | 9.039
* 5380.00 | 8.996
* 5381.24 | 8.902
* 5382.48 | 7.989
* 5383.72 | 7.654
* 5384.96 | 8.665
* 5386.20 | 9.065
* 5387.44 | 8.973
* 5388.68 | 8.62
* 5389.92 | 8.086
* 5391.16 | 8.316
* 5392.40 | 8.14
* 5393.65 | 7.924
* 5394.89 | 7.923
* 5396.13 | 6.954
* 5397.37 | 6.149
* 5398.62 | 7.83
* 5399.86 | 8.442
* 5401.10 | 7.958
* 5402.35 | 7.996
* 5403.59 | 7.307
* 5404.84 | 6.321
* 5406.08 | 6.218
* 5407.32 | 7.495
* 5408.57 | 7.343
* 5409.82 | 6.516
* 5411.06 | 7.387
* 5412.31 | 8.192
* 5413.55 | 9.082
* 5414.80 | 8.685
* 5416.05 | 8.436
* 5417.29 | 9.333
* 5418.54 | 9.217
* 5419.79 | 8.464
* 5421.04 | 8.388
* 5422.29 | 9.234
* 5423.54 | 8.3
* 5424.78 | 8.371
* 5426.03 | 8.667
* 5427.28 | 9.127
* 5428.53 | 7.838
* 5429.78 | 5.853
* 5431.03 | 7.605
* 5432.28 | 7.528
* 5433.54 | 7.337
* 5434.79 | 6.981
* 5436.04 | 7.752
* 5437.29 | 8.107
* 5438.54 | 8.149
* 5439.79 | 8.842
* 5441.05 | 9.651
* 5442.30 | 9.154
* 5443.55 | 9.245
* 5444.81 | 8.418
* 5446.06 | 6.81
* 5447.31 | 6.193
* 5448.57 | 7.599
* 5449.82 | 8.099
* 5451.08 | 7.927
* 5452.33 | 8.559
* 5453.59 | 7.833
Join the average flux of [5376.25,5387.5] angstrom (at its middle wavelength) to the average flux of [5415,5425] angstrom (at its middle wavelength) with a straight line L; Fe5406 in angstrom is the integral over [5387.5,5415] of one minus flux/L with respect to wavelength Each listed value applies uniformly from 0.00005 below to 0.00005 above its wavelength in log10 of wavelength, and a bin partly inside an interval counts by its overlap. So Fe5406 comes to 3.16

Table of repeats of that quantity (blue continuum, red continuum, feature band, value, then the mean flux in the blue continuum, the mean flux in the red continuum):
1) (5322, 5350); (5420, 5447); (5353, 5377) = -1.8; 7.29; 8.14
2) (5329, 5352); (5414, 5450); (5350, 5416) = -1.5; 7.57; 8.19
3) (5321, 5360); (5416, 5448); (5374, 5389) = -1.5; 7.63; 8.19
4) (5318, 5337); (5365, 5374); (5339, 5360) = -1.7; 7.37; 7.33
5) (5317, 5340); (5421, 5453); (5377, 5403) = -1.4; 7.45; 8.06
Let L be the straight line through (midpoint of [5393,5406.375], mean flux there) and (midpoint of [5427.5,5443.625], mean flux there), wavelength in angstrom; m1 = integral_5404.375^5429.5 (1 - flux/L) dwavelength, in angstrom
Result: -1.4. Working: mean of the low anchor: 7.39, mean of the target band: 8.11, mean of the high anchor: 7.99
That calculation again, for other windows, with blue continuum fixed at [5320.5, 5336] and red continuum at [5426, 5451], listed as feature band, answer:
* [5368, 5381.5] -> -0.8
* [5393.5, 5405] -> 0.2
